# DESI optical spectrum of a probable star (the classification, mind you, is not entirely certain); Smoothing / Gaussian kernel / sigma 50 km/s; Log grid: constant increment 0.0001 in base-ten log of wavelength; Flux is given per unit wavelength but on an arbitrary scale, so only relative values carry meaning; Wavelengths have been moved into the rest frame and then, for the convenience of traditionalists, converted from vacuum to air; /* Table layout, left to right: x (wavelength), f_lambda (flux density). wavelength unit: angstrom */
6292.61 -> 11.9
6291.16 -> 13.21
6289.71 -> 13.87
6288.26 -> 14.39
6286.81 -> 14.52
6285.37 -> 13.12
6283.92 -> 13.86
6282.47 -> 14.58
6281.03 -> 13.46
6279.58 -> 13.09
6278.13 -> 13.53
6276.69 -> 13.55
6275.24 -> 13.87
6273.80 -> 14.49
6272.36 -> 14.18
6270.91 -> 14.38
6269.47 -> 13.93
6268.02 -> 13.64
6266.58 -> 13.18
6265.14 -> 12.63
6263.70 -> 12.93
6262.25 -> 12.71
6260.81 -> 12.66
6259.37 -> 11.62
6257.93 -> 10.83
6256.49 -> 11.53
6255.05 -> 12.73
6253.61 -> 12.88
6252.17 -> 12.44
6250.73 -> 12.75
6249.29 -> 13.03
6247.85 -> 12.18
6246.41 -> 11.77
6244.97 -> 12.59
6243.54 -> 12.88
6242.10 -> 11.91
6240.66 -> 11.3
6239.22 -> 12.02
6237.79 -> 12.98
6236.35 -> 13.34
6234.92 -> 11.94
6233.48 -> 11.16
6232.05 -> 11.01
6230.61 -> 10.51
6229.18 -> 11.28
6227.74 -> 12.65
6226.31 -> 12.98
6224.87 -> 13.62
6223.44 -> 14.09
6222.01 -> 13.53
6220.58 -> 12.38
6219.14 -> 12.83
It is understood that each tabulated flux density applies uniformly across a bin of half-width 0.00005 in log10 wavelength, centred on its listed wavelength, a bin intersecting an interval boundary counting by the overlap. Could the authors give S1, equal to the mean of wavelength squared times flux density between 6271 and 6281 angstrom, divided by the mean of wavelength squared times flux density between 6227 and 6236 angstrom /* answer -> 1.22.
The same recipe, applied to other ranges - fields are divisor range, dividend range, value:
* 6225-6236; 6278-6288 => 1.19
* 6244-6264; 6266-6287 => 1.13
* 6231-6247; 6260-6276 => 1.13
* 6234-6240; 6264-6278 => 1.11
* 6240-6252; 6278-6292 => 1.13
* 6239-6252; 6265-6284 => 1.13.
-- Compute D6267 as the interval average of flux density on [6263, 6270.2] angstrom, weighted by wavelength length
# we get 13.3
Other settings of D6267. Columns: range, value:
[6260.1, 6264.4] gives 12.7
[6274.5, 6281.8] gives 13.5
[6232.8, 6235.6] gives 11.5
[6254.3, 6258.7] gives 11.7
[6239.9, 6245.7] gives 12.2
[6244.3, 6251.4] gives 12.5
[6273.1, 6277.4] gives 14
